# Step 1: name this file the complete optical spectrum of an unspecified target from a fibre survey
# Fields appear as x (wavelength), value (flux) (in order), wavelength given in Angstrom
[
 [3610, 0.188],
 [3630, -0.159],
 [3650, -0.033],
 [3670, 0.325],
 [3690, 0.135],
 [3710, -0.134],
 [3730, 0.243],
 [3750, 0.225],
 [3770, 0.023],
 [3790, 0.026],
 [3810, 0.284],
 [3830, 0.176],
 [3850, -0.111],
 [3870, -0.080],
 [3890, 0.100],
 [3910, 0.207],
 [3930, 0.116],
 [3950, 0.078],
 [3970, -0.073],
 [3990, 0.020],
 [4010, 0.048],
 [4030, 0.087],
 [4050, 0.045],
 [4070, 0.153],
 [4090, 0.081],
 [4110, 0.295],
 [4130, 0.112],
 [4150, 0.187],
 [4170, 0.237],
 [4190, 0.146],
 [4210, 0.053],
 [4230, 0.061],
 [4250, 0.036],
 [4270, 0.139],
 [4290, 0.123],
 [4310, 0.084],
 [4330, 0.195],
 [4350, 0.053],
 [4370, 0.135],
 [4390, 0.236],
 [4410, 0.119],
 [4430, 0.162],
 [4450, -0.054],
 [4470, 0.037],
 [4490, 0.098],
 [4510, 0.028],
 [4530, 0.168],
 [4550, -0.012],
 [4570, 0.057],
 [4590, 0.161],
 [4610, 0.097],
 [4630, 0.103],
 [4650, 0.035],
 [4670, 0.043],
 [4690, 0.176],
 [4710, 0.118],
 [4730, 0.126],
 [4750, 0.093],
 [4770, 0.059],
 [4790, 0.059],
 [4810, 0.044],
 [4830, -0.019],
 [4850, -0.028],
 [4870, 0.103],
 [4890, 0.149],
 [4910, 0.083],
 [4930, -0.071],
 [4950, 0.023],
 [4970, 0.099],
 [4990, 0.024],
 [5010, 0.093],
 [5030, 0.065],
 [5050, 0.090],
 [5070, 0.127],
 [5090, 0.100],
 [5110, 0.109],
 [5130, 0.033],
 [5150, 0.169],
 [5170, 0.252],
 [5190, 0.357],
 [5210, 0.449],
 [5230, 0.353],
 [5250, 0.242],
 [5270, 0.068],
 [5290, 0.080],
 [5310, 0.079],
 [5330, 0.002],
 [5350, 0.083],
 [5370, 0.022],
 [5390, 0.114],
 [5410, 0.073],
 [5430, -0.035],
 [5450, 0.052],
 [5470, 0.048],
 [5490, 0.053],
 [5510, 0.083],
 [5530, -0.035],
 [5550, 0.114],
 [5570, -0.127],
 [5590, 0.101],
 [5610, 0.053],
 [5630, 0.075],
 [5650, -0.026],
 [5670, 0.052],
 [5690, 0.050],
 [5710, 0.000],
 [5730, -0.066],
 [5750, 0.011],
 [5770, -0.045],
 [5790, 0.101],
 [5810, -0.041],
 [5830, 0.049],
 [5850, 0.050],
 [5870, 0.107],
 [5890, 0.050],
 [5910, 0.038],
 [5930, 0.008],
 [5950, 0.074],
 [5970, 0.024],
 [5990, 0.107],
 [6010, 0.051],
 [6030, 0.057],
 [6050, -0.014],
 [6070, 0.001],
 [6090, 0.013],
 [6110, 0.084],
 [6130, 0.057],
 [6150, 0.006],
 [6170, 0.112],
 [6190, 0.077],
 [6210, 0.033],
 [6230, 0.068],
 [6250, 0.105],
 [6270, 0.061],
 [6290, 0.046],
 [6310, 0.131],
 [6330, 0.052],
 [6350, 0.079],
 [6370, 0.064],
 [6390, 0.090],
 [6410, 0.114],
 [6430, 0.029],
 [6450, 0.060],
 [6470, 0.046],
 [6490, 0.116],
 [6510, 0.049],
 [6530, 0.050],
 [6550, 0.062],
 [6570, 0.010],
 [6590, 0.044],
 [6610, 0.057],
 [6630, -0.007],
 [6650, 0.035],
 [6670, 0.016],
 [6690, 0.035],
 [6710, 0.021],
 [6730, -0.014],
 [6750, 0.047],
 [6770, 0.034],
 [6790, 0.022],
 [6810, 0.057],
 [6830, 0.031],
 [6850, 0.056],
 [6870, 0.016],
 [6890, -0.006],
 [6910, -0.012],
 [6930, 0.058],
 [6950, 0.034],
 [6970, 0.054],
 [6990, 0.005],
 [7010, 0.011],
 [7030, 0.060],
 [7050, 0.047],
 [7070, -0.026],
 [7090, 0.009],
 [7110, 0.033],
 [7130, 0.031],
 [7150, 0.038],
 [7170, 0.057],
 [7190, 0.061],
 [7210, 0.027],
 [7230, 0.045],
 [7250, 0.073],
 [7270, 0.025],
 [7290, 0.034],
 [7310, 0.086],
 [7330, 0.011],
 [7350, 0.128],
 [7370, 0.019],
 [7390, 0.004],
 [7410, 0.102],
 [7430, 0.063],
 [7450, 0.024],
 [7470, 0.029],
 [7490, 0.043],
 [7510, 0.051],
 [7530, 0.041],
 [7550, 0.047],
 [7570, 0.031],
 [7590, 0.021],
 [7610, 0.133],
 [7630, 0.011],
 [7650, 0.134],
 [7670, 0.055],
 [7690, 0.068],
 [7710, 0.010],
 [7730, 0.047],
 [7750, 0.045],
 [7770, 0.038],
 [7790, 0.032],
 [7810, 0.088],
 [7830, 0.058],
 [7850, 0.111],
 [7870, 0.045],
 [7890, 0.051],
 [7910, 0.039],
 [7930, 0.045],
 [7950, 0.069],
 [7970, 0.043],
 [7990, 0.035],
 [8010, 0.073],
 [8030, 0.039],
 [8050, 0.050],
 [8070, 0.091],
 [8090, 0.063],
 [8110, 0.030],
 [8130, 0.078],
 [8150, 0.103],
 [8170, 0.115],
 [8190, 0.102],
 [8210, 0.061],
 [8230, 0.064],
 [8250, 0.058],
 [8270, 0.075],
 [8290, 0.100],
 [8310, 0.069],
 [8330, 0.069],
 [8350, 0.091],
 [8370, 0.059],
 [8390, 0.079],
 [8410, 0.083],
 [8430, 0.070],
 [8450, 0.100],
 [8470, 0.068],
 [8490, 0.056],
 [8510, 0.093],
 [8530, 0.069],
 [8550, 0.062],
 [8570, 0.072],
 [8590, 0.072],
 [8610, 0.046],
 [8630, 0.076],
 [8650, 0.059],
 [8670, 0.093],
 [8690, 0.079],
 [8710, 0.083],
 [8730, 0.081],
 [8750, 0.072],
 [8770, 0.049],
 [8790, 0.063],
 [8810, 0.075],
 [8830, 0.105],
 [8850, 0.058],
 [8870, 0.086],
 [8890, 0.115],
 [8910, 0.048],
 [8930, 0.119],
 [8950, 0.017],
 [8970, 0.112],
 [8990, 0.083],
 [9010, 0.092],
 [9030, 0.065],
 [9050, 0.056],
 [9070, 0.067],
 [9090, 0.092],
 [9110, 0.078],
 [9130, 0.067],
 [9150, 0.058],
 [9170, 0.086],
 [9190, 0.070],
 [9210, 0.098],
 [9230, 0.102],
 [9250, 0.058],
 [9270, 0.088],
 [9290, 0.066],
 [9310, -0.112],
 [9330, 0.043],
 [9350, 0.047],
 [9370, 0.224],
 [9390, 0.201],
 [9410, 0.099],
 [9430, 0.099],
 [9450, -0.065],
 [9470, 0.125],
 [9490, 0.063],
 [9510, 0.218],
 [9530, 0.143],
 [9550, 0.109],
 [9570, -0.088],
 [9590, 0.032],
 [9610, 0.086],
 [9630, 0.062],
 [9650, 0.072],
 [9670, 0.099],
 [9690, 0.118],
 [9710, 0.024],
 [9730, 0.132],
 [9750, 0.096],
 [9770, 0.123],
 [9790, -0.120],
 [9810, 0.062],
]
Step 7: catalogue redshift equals 0.321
